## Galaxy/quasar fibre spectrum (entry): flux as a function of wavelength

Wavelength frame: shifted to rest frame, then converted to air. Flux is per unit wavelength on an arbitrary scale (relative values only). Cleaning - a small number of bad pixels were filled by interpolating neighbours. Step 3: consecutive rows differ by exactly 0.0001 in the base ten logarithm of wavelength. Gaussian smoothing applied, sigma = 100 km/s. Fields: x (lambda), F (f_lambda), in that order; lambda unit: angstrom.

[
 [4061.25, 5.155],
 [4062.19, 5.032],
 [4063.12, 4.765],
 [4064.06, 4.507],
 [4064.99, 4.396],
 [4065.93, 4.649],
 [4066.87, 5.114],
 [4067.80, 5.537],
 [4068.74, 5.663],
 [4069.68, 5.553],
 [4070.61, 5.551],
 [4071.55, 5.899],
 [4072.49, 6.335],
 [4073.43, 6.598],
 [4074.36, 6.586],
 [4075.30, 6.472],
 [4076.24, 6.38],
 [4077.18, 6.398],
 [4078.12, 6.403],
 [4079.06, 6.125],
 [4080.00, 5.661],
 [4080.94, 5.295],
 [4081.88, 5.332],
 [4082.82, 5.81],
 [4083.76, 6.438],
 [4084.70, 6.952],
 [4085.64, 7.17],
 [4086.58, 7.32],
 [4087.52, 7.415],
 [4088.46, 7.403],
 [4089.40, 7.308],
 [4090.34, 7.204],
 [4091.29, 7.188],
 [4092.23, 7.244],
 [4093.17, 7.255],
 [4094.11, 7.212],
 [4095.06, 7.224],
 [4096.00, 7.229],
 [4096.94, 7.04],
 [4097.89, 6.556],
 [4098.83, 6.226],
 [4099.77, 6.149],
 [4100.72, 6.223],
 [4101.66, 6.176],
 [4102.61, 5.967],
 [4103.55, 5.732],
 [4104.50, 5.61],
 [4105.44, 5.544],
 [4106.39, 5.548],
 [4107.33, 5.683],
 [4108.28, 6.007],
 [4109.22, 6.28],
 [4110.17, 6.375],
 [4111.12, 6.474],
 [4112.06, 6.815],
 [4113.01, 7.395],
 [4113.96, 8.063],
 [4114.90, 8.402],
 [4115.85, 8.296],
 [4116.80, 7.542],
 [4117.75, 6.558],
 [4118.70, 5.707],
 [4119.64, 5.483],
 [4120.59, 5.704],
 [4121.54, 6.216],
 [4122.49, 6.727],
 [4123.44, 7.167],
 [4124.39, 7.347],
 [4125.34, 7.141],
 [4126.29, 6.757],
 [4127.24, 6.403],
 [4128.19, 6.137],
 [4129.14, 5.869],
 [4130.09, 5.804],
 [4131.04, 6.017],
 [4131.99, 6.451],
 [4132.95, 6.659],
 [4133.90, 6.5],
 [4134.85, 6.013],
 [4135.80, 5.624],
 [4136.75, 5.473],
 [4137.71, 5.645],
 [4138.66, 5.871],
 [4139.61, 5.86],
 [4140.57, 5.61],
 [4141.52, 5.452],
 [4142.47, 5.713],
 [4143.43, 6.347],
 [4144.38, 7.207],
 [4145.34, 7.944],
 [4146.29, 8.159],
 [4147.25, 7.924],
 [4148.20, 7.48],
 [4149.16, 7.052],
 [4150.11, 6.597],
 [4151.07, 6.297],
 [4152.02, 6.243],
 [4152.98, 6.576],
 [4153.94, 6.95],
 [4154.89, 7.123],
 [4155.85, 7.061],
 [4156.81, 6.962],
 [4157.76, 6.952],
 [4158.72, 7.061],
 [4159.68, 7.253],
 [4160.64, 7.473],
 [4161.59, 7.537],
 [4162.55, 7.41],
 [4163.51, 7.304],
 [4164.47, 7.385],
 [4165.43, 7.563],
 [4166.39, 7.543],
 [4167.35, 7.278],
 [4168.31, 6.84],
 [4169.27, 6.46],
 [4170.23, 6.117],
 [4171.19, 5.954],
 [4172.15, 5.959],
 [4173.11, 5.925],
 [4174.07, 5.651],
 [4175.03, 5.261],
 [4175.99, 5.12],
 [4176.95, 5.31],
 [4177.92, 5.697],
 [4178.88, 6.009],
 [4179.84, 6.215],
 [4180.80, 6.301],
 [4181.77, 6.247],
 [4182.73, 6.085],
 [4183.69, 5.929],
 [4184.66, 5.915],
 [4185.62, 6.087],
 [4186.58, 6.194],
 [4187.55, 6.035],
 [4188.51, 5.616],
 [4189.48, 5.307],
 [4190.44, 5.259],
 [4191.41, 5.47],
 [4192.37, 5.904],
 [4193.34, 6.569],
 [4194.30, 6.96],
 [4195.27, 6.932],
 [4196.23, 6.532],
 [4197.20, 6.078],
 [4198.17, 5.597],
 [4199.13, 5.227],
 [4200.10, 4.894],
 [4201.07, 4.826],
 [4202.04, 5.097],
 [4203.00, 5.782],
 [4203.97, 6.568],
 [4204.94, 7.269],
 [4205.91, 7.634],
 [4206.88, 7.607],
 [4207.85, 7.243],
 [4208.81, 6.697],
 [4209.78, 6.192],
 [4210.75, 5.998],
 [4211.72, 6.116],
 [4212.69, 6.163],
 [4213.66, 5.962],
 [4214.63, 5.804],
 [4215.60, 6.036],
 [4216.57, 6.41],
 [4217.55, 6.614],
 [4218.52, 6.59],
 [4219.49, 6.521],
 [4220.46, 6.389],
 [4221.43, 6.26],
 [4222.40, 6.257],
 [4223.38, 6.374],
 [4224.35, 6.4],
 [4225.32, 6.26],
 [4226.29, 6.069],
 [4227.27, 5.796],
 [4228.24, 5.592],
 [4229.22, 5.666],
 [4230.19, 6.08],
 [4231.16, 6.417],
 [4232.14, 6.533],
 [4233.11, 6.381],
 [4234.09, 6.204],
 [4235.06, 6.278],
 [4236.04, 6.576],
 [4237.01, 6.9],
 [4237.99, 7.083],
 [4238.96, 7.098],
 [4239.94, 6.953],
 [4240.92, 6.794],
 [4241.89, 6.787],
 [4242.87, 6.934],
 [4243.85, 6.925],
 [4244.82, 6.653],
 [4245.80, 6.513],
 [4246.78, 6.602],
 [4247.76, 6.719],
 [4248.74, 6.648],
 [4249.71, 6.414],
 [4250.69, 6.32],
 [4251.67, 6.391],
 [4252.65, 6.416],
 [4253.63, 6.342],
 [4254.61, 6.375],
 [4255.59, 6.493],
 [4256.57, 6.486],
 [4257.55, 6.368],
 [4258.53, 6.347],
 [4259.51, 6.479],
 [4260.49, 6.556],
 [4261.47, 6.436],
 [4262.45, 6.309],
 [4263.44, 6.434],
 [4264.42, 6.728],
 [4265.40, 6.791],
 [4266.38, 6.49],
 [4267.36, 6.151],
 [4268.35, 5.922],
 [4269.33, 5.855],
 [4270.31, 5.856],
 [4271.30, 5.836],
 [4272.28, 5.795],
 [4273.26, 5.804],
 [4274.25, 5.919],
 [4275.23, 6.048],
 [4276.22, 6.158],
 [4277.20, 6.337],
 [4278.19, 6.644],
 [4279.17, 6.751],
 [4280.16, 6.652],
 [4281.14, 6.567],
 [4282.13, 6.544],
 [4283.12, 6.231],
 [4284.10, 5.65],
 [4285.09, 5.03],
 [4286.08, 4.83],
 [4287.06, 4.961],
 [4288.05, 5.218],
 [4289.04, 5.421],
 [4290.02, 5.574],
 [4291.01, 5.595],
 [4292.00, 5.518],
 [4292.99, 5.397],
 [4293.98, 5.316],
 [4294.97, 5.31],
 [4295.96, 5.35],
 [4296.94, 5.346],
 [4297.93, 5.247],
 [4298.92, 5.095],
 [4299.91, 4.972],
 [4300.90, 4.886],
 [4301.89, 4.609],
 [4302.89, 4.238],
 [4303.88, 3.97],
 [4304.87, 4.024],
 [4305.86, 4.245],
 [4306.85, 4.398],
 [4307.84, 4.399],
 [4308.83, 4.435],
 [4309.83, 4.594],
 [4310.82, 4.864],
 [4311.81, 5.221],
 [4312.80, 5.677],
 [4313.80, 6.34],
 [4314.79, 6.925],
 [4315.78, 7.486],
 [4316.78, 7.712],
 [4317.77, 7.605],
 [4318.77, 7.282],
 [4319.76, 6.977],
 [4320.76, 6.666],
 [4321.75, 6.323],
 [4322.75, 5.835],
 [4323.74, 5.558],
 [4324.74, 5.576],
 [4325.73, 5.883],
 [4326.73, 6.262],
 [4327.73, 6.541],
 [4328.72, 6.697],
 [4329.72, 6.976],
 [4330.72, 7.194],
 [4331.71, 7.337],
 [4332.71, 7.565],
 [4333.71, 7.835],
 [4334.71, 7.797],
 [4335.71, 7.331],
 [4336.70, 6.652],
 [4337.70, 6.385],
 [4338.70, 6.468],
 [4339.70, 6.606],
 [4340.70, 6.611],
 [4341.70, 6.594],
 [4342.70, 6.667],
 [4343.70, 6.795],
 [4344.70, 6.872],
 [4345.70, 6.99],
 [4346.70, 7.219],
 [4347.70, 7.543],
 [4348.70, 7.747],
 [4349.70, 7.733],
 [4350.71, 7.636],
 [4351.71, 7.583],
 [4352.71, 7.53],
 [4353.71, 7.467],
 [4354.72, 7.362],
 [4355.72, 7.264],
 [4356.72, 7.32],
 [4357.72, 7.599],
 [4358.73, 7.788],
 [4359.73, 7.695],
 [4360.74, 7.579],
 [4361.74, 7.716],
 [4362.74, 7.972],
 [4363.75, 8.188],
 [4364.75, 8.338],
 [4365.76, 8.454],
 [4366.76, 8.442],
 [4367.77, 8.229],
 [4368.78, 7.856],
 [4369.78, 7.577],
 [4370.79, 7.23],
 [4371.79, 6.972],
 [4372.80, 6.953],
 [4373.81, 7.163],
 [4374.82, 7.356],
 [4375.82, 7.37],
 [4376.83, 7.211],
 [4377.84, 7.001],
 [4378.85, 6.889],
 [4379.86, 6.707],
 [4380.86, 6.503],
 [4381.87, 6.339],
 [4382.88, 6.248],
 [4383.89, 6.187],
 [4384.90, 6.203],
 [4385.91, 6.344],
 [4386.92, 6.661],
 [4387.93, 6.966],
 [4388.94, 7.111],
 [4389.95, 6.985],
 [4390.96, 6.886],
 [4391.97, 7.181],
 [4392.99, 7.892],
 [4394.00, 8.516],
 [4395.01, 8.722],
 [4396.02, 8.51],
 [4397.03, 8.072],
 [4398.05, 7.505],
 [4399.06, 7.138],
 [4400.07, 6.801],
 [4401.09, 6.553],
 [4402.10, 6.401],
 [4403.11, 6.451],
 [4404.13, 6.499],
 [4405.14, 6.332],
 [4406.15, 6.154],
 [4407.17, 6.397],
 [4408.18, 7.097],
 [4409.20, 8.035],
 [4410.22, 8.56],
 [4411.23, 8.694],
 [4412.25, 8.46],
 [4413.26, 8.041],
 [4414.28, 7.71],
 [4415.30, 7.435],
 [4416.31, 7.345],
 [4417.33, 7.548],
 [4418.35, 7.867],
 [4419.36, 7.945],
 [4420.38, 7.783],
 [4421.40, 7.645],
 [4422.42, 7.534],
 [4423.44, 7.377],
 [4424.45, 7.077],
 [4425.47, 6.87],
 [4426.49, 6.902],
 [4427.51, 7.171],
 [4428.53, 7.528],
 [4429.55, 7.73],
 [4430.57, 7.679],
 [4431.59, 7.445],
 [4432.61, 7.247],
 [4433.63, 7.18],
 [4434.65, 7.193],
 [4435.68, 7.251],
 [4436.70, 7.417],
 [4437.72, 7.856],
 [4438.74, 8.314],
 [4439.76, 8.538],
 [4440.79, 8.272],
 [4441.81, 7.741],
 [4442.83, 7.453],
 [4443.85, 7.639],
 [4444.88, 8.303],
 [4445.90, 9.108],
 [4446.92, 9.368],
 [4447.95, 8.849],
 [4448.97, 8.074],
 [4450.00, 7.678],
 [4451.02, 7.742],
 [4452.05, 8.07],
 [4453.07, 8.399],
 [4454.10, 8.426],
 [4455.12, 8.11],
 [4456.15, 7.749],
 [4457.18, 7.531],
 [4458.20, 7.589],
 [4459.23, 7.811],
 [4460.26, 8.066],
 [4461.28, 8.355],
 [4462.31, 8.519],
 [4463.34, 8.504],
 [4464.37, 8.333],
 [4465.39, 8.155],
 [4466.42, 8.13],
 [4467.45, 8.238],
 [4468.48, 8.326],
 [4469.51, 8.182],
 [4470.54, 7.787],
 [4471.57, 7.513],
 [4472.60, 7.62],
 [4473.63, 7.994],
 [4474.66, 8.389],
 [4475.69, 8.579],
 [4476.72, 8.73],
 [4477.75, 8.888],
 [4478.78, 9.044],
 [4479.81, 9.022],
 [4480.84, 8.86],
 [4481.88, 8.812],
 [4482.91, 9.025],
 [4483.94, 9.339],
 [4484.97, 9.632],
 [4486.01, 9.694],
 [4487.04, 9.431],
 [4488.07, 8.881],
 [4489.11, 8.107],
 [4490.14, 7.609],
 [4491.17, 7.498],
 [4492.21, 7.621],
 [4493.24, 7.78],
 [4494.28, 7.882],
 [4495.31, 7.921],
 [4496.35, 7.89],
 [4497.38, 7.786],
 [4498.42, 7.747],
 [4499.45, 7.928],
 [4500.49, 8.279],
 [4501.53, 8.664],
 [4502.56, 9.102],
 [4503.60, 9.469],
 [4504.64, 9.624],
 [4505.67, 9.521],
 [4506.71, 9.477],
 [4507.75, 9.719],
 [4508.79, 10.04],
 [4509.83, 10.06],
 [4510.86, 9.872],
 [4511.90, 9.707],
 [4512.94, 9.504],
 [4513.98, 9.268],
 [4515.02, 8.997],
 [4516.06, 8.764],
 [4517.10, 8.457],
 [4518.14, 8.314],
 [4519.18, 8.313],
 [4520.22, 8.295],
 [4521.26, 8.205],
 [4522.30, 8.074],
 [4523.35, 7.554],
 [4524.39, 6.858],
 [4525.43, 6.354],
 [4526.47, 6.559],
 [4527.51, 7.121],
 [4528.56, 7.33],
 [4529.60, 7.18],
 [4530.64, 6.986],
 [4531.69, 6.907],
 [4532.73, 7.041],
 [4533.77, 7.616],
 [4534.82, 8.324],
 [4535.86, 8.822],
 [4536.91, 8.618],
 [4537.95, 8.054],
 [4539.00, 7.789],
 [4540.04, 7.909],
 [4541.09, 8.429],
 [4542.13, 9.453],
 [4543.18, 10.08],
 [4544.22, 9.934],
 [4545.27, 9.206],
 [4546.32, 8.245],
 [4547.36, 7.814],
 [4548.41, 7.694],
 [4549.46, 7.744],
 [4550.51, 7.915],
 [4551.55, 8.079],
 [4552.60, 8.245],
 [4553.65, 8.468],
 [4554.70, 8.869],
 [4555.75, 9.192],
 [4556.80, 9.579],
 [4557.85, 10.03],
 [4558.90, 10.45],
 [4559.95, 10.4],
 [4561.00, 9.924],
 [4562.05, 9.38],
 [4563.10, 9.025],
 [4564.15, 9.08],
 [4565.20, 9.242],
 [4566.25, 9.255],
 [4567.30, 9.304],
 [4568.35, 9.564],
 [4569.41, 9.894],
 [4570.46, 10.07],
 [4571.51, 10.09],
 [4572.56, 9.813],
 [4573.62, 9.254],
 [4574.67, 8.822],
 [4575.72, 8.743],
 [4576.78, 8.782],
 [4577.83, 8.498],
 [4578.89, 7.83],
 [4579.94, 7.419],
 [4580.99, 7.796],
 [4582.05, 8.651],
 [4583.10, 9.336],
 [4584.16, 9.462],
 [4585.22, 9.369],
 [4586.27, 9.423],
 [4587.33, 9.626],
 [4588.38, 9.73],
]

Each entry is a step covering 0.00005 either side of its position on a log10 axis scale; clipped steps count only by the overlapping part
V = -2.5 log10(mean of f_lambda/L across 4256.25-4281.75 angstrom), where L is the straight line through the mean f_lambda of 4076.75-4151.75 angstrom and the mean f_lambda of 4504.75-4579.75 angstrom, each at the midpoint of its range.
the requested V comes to 0.16 mag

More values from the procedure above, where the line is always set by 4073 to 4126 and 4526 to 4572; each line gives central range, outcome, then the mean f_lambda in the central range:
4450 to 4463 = 0.029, 8.02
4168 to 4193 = 0.186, 5.88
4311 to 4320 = 0.131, 6.73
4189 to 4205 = 0.200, 5.86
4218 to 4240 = 0.133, 6.37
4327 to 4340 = 0.096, 7.02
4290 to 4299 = 0.361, 5.38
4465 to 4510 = -0.025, 8.58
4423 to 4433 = 0.113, 7.31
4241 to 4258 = 0.115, 6.56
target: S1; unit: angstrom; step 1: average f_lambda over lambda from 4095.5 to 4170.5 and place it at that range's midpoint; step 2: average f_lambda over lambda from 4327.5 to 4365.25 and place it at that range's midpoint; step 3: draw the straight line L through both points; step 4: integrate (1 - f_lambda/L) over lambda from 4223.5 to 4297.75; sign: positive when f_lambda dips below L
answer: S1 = 8.8 angstrom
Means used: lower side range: 6.63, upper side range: 7.3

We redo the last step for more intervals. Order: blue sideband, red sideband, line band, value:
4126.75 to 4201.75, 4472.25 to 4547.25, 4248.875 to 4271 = 1.8 angstrom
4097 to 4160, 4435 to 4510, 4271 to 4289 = 3.5 angstrom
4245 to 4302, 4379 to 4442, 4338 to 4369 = -3.2 angstrom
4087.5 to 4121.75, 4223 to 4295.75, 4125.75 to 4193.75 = 1.1 angstrom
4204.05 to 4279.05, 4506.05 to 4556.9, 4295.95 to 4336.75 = 5.8 angstrom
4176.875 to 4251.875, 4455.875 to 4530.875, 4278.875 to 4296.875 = 3.1 angstrom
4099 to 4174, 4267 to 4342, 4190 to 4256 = -1.0 angstrom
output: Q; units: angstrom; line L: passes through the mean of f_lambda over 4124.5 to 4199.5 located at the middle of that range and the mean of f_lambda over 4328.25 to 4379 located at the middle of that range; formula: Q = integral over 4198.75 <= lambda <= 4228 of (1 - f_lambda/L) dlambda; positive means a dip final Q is 1.86 angstrom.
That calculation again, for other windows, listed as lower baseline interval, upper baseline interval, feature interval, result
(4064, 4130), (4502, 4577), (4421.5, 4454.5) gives 1.7 angstrom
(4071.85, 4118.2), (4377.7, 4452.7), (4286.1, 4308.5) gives 6.9 angstrom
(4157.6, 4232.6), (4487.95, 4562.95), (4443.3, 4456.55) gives -0.5 angstrom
